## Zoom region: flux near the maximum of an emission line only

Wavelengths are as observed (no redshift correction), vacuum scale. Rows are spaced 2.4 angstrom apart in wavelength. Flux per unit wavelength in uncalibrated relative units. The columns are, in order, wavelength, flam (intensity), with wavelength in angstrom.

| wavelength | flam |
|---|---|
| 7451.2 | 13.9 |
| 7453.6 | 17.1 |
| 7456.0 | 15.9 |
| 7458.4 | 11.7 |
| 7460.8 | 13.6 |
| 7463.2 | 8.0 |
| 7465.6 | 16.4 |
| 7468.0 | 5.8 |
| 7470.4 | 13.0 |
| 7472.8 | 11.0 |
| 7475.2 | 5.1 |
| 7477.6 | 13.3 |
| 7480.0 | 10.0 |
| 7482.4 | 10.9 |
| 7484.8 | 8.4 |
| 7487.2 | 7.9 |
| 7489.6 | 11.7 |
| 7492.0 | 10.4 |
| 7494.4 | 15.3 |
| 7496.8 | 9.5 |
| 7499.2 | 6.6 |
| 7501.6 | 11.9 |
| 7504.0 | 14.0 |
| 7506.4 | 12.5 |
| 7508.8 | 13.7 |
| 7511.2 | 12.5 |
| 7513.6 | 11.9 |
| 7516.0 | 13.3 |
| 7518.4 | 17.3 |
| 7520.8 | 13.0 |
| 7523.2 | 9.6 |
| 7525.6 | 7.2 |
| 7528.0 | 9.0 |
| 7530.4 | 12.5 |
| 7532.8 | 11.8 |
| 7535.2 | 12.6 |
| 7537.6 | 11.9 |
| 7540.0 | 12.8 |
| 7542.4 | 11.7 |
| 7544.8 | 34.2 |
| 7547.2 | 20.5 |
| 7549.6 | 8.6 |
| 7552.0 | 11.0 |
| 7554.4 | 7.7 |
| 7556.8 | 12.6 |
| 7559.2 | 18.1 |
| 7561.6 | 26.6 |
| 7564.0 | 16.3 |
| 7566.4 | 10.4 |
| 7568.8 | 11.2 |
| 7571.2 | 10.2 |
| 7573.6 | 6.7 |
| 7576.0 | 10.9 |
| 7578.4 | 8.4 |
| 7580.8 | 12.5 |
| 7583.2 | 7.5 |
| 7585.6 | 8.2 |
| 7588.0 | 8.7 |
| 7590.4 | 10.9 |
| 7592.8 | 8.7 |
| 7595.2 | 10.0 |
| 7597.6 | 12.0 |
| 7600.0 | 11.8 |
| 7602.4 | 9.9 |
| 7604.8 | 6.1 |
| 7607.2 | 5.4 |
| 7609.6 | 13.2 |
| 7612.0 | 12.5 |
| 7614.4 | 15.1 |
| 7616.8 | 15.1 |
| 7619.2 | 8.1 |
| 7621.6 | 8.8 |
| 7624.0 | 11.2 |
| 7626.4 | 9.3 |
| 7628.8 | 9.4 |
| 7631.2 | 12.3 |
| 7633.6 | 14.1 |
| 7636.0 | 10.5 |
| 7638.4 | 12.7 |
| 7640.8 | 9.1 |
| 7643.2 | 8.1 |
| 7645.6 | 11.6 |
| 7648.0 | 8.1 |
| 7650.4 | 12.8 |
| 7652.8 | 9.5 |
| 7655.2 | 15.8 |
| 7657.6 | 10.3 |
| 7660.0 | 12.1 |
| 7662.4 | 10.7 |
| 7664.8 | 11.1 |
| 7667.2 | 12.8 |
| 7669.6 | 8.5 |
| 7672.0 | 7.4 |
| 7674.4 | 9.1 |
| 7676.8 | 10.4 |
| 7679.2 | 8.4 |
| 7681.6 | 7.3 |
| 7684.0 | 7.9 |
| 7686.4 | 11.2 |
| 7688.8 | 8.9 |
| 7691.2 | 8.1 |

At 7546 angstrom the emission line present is [S II] 6716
